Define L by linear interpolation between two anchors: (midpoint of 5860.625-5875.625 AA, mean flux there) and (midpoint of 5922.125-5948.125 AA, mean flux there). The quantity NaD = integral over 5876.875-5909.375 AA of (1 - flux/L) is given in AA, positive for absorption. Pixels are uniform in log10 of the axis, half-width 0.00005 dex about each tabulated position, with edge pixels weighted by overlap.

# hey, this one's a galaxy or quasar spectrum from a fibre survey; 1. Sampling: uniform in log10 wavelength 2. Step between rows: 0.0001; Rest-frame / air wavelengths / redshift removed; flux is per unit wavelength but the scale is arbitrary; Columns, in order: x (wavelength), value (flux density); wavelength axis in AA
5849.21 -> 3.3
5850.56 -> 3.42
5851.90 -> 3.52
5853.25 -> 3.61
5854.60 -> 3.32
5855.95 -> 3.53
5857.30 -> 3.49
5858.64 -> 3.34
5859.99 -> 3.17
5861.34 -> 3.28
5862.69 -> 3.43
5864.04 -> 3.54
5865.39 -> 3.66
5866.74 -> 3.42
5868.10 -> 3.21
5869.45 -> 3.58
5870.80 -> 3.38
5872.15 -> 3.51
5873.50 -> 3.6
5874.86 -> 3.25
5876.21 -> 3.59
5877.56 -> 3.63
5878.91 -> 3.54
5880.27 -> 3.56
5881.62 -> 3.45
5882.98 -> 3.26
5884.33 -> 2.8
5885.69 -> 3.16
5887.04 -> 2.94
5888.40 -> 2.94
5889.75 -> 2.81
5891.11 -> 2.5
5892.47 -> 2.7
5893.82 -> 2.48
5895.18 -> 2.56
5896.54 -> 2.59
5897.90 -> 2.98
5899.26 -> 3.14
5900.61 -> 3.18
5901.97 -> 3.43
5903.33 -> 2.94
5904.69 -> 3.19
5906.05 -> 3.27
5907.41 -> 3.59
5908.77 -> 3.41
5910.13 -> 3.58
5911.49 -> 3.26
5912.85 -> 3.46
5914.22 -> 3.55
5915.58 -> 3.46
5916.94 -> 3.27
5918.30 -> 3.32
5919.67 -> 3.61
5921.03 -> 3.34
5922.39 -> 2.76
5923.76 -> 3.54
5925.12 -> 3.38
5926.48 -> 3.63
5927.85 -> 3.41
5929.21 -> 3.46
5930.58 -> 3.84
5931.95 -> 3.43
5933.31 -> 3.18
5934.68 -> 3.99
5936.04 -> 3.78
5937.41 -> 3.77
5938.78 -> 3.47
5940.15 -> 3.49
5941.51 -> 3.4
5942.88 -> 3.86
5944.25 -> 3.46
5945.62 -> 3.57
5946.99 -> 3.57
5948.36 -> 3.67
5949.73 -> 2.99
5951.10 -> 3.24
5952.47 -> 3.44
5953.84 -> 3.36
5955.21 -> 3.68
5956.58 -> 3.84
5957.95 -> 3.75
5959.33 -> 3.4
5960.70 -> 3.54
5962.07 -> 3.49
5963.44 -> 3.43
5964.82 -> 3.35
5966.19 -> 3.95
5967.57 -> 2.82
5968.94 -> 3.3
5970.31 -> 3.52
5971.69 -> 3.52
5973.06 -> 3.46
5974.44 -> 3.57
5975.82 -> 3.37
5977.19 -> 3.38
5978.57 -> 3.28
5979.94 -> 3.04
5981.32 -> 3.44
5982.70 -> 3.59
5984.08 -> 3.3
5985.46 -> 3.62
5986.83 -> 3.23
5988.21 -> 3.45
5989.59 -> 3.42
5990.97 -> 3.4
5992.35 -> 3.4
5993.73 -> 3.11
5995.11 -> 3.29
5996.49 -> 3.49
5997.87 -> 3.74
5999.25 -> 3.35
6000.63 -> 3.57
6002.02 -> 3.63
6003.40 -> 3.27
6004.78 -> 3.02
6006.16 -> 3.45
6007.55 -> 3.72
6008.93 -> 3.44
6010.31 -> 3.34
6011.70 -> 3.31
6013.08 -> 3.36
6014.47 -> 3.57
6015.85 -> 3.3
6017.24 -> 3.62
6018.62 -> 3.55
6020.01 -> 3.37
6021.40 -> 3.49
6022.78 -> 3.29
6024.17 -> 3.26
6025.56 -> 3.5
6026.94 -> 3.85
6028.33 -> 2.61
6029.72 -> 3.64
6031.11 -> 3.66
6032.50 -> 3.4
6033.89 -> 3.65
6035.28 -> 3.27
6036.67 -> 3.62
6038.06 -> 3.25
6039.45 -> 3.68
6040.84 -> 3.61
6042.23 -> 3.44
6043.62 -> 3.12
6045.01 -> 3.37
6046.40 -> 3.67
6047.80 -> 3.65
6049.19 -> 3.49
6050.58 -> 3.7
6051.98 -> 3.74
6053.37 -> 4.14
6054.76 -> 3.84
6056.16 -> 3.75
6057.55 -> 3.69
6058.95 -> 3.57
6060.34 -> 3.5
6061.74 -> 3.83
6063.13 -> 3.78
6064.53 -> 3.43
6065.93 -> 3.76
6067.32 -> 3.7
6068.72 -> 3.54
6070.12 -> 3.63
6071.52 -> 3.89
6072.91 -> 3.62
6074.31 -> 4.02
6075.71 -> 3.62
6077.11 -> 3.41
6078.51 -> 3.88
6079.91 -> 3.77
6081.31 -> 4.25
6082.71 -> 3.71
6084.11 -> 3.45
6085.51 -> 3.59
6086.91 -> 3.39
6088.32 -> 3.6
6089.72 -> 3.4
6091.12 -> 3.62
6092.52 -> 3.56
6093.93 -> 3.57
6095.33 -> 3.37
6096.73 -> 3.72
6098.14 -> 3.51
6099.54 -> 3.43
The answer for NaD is 3.7 AA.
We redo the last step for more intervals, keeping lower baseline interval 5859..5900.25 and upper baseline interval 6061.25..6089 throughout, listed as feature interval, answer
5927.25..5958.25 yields -1.8 AA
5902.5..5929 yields -0.7 AA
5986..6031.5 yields 1.4 AA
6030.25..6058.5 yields 0.2 AA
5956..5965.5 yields -0.4 AA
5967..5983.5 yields 0.4 AA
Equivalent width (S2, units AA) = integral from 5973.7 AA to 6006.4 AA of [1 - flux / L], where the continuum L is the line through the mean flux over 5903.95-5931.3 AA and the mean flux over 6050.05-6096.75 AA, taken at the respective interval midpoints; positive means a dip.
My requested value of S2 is 1.3 AA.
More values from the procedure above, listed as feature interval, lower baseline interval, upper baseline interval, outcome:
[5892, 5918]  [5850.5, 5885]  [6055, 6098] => 2.3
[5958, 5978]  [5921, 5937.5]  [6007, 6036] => 0.2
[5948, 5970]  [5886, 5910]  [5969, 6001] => -1.1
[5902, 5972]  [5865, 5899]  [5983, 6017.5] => -3.9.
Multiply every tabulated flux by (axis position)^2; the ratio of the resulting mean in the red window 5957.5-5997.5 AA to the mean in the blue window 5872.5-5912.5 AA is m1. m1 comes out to 1.1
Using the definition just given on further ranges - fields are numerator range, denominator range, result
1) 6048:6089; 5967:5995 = 1.13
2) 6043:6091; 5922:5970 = 1.09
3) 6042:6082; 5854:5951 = 1.17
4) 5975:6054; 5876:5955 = 1.07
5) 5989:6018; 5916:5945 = 1.00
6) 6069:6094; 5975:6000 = 1.12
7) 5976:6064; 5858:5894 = 1.12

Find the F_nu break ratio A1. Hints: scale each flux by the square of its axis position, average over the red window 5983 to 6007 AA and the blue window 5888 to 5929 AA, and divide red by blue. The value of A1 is 1.1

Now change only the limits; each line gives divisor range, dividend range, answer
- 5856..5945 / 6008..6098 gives 1.13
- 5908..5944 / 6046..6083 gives 1.12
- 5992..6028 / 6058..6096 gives 1.09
